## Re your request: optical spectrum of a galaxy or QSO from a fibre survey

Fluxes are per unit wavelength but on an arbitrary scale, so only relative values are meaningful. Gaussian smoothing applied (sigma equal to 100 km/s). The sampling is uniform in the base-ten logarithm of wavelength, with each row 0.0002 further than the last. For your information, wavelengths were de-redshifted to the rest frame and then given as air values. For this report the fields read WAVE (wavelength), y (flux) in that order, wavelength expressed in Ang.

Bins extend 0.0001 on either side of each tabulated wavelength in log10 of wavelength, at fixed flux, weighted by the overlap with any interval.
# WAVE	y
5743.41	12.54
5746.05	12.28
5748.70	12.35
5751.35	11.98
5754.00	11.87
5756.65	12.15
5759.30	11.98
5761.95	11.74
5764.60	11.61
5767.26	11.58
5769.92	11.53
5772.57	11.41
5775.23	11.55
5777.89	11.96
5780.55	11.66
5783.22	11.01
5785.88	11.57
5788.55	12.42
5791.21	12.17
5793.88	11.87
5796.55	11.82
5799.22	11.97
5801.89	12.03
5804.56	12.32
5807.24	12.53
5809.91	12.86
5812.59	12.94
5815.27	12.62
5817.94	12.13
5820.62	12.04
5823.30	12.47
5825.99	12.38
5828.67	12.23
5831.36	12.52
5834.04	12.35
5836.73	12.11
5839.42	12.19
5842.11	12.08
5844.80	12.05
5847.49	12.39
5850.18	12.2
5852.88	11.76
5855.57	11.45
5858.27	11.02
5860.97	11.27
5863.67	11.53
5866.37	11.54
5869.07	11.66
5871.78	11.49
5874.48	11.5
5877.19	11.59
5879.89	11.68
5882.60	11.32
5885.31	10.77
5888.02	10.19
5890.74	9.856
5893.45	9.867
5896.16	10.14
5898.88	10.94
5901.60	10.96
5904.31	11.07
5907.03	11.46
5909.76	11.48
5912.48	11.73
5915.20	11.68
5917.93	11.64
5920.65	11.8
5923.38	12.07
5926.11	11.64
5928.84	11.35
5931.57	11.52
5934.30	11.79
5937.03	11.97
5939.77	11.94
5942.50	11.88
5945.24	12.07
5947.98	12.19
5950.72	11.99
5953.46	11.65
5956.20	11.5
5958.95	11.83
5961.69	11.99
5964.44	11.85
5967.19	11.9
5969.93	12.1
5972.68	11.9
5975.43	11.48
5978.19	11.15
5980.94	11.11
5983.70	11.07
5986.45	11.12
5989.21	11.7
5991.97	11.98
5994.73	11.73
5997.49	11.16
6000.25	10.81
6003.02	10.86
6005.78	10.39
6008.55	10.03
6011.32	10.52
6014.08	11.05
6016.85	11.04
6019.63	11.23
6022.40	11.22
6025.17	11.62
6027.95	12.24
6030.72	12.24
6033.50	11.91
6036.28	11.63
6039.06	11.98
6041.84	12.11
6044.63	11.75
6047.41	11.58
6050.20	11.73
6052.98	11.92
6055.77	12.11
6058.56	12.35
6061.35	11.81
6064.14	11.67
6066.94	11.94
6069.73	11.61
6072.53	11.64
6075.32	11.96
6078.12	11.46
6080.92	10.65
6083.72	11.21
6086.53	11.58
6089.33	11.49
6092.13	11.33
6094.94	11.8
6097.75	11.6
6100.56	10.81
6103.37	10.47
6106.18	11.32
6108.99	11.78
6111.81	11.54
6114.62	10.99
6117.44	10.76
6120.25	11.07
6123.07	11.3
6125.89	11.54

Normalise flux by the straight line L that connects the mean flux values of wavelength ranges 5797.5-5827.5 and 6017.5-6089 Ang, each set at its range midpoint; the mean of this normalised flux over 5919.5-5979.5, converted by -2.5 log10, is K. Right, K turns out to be 0.02 mag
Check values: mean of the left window 12.4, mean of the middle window 11.8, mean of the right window 11.7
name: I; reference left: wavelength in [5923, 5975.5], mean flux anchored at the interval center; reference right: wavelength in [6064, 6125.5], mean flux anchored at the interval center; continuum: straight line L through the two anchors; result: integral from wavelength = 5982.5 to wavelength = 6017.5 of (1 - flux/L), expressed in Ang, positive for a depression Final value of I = 1.91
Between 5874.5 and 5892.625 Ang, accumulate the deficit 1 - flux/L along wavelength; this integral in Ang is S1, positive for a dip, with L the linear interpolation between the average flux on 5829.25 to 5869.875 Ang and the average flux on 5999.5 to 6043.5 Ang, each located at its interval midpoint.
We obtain 1.3 Ang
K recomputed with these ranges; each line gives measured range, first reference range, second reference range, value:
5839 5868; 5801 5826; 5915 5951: 0.043 mag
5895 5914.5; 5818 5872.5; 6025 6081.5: 0.073 mag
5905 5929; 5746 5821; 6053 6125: 0.011 mag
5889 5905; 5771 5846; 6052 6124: 0.143 mag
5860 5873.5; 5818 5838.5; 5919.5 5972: 0.058 mag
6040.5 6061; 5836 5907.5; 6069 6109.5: -0.053 mag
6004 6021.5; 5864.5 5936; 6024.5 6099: 0.084 mag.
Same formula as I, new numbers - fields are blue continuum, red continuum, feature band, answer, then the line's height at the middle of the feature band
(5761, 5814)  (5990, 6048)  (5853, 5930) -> 2.9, 11.7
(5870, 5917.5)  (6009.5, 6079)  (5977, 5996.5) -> 0.1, 11.4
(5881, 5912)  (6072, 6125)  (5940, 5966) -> -2.3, 10.9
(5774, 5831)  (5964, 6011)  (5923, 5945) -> -0.5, 11.5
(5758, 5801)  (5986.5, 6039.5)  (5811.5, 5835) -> -1.5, 11.7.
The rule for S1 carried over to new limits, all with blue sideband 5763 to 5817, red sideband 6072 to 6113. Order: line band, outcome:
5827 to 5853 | -0.7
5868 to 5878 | 0.2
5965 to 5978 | -0.2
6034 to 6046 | -0.4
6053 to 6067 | -0.7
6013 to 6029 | 0.2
